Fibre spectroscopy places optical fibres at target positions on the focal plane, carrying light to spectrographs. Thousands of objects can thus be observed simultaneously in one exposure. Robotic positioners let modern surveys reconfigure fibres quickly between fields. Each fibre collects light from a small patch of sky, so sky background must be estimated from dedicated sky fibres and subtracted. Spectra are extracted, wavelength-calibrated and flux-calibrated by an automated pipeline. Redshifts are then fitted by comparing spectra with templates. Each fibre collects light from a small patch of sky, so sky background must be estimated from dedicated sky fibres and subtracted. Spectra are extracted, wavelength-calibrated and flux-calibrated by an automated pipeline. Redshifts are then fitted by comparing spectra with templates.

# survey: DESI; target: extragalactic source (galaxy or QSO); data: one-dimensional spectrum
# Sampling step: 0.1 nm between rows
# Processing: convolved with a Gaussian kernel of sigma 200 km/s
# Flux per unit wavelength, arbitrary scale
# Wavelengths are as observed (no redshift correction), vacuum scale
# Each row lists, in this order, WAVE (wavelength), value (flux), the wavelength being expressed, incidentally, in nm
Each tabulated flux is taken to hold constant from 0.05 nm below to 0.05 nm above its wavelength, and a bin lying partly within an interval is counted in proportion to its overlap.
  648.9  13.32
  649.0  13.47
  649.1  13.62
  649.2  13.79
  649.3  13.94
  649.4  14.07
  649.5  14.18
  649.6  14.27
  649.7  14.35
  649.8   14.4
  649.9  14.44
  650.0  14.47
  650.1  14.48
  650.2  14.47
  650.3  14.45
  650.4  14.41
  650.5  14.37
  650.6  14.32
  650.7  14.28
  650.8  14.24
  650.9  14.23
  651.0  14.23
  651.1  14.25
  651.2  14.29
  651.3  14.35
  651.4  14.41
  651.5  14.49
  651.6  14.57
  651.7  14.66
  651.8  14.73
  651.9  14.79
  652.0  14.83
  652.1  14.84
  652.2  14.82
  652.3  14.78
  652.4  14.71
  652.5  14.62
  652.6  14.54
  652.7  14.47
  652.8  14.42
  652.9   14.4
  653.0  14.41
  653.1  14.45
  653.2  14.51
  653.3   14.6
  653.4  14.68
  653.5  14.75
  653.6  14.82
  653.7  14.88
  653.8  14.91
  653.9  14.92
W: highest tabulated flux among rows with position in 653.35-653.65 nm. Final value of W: 14.82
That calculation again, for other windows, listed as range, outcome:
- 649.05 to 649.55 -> 14.18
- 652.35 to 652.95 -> 14.71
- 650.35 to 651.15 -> 14.41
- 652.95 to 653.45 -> 14.68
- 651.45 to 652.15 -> 14.84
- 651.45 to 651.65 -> 14.57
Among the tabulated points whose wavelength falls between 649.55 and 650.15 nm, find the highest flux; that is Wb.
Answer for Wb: 14.48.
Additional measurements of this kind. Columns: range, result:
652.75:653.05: 14.42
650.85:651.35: 14.35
